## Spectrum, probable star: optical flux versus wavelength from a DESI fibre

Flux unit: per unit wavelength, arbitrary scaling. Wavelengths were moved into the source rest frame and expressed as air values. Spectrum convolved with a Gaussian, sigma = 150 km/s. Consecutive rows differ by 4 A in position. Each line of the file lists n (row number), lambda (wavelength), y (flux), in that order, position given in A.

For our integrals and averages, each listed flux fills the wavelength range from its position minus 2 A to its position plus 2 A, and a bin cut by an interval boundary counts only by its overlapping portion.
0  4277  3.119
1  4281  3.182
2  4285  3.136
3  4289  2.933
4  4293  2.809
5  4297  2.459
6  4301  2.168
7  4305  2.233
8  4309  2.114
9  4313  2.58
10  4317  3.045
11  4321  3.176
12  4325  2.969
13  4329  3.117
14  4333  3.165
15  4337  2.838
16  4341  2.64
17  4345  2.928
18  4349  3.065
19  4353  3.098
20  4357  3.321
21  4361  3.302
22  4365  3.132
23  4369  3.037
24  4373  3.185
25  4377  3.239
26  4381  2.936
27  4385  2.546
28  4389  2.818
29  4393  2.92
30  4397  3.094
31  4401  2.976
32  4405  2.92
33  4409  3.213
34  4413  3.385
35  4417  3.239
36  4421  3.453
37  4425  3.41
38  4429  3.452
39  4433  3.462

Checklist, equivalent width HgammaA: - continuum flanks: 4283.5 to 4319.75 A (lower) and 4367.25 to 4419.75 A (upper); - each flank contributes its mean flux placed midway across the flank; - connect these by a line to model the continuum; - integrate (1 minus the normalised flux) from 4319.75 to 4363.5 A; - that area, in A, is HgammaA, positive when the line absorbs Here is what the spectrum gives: -4.0 A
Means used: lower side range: 2.61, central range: 3.06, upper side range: 3.05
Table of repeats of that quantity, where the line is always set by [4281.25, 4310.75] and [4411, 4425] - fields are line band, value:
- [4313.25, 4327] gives -1.3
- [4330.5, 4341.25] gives -0.3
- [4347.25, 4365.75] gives -1.3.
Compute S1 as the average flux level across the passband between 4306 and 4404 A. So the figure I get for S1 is 2.96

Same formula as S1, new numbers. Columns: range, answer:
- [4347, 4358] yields 3.15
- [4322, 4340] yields 3.01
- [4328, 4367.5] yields 3.06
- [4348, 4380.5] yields 3.16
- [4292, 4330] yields 2.65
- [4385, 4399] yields 2.89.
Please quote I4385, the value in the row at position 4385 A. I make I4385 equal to 2.546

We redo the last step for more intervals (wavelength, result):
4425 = 3.41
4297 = 2.459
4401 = 2.976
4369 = 3.037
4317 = 3.045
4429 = 3.452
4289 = 2.933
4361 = 3.302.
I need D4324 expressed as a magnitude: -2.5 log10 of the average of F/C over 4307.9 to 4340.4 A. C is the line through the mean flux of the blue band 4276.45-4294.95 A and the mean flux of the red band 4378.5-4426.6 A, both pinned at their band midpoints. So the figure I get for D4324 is 0.058 mag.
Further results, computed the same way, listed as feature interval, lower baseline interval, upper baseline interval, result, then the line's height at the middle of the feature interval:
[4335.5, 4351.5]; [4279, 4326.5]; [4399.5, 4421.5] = 0.01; 2.9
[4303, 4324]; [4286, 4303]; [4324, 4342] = 0.06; 2.79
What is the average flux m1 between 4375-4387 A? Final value 2.91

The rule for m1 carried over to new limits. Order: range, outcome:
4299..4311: 2.17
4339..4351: 2.88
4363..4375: 3.12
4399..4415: 3.12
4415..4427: 3.37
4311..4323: 2.93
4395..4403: 3.04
